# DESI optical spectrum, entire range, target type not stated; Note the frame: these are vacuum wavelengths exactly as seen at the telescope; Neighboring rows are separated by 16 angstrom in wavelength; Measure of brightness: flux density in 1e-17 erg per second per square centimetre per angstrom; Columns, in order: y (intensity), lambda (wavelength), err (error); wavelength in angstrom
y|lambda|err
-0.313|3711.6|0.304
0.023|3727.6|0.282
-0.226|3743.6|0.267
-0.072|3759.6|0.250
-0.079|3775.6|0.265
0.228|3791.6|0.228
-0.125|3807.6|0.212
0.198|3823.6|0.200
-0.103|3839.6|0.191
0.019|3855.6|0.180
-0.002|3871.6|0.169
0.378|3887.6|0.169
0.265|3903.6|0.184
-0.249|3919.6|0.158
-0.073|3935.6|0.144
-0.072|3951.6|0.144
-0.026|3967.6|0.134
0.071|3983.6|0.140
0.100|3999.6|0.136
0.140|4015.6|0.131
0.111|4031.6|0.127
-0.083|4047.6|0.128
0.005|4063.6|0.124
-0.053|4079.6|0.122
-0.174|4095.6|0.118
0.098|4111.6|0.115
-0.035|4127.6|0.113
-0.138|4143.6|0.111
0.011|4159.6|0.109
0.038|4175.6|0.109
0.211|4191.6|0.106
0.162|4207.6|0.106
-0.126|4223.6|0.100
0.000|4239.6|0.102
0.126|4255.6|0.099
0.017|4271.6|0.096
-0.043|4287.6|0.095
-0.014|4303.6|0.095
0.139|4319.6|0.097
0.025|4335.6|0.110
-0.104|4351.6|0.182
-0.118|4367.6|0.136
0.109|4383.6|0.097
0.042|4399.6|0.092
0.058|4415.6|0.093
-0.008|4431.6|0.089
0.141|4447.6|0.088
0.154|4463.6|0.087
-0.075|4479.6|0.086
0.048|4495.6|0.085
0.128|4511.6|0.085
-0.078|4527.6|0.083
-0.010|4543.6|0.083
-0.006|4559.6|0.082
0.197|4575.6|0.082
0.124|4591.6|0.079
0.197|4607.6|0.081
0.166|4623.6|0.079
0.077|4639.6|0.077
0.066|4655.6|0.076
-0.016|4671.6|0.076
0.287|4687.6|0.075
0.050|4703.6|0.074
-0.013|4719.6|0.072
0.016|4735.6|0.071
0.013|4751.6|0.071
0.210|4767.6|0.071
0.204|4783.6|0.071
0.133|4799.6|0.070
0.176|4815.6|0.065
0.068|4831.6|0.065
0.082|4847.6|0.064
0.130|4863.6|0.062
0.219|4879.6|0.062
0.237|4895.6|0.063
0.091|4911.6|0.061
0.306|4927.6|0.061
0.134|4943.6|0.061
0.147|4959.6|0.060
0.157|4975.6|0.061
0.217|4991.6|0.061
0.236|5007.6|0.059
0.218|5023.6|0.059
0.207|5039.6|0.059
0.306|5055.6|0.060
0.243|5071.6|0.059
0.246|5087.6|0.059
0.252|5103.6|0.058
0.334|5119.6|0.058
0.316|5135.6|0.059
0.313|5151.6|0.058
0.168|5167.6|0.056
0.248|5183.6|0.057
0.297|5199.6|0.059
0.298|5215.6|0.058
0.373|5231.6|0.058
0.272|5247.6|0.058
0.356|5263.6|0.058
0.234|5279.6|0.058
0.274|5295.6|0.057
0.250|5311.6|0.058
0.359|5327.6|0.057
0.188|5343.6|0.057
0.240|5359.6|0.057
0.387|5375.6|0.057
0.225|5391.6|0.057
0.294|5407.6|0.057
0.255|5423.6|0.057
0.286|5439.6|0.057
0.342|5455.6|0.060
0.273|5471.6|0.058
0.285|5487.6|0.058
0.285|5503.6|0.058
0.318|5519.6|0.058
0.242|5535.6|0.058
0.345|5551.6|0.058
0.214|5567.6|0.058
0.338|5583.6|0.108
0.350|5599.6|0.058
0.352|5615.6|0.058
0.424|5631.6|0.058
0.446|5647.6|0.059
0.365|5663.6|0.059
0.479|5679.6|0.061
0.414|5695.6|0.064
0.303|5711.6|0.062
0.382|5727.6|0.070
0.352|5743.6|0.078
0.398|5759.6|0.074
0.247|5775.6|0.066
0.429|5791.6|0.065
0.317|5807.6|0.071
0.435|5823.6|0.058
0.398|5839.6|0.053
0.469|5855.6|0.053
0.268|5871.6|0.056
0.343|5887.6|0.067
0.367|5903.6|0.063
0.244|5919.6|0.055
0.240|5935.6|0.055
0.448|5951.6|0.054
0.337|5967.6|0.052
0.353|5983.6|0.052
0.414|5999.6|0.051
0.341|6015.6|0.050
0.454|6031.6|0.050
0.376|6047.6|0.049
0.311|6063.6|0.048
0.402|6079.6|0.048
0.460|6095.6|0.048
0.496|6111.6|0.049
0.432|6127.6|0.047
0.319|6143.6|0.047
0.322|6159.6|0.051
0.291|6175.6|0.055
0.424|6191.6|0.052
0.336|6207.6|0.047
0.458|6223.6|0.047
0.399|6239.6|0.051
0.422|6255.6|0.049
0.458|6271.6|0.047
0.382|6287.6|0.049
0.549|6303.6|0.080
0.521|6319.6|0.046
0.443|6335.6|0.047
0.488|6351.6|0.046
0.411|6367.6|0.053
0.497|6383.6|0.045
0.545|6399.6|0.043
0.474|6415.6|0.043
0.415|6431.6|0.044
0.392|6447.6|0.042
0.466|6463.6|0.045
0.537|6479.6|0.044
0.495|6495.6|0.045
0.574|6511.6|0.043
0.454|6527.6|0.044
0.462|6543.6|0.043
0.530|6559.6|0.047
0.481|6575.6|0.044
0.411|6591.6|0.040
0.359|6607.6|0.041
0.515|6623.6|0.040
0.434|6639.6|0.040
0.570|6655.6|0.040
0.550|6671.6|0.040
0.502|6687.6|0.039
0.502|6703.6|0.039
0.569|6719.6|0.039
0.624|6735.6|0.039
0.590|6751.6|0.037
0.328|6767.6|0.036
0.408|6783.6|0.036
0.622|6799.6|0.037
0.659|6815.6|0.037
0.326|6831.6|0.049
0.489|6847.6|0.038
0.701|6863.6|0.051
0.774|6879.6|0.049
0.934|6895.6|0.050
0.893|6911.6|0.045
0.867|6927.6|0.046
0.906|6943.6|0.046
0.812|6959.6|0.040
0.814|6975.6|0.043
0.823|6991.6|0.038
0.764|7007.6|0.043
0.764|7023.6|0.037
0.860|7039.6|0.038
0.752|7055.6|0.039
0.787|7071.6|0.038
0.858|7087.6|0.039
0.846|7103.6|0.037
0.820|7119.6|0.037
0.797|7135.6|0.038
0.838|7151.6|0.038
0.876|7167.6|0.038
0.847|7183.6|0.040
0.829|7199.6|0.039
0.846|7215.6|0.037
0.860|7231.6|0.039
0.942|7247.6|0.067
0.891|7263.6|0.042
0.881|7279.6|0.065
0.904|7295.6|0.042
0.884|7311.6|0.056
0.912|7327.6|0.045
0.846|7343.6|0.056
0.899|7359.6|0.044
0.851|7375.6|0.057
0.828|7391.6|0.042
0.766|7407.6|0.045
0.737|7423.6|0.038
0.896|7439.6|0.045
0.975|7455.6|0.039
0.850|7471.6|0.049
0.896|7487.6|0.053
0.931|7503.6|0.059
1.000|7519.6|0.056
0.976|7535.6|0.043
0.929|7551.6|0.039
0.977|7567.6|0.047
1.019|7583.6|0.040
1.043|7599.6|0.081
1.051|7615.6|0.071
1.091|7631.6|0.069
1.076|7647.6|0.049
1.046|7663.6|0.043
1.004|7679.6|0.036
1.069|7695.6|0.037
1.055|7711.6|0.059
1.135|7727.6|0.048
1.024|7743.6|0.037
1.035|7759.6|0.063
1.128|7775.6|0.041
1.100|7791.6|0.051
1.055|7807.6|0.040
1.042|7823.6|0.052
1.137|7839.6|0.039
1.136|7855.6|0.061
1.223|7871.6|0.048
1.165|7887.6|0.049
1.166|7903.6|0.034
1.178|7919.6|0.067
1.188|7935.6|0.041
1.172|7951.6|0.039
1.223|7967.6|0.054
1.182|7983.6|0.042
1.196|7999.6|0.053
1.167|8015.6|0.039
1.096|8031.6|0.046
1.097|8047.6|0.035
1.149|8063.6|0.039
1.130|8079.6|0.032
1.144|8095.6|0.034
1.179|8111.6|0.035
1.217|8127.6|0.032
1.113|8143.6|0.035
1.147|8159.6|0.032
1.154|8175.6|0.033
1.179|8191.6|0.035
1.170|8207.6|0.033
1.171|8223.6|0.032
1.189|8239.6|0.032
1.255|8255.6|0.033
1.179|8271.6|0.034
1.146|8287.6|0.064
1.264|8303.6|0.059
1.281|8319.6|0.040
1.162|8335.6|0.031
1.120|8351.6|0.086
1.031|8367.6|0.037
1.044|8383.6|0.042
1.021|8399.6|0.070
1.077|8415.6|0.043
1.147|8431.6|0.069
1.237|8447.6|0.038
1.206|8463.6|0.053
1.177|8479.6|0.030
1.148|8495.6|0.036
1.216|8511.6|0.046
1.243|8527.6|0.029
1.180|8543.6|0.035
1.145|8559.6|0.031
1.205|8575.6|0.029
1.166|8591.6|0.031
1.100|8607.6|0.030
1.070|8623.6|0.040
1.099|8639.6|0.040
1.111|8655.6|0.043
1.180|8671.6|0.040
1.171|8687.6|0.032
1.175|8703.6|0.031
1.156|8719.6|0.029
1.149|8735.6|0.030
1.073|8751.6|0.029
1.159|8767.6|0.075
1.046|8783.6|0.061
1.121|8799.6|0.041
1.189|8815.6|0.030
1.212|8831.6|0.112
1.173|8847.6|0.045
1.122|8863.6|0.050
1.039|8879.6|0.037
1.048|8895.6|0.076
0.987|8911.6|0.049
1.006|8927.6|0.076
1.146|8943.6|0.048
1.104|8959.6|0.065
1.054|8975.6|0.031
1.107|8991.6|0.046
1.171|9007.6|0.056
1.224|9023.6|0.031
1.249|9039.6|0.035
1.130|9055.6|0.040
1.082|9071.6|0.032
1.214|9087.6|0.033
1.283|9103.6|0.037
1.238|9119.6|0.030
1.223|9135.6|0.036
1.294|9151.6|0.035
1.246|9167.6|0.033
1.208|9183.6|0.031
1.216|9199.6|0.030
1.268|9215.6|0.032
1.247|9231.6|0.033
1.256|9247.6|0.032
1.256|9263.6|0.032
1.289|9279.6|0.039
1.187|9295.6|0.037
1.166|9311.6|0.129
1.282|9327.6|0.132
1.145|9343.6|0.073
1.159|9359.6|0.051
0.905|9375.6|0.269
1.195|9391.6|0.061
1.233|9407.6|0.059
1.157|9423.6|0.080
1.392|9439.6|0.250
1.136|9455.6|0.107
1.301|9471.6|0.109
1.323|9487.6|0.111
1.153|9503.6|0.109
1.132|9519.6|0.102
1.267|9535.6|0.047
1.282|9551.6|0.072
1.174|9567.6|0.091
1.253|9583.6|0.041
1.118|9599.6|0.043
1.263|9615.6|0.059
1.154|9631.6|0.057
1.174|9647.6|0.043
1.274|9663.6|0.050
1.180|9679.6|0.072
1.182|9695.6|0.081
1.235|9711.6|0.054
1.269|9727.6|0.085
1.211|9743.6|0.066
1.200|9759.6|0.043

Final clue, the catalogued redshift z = 0.72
